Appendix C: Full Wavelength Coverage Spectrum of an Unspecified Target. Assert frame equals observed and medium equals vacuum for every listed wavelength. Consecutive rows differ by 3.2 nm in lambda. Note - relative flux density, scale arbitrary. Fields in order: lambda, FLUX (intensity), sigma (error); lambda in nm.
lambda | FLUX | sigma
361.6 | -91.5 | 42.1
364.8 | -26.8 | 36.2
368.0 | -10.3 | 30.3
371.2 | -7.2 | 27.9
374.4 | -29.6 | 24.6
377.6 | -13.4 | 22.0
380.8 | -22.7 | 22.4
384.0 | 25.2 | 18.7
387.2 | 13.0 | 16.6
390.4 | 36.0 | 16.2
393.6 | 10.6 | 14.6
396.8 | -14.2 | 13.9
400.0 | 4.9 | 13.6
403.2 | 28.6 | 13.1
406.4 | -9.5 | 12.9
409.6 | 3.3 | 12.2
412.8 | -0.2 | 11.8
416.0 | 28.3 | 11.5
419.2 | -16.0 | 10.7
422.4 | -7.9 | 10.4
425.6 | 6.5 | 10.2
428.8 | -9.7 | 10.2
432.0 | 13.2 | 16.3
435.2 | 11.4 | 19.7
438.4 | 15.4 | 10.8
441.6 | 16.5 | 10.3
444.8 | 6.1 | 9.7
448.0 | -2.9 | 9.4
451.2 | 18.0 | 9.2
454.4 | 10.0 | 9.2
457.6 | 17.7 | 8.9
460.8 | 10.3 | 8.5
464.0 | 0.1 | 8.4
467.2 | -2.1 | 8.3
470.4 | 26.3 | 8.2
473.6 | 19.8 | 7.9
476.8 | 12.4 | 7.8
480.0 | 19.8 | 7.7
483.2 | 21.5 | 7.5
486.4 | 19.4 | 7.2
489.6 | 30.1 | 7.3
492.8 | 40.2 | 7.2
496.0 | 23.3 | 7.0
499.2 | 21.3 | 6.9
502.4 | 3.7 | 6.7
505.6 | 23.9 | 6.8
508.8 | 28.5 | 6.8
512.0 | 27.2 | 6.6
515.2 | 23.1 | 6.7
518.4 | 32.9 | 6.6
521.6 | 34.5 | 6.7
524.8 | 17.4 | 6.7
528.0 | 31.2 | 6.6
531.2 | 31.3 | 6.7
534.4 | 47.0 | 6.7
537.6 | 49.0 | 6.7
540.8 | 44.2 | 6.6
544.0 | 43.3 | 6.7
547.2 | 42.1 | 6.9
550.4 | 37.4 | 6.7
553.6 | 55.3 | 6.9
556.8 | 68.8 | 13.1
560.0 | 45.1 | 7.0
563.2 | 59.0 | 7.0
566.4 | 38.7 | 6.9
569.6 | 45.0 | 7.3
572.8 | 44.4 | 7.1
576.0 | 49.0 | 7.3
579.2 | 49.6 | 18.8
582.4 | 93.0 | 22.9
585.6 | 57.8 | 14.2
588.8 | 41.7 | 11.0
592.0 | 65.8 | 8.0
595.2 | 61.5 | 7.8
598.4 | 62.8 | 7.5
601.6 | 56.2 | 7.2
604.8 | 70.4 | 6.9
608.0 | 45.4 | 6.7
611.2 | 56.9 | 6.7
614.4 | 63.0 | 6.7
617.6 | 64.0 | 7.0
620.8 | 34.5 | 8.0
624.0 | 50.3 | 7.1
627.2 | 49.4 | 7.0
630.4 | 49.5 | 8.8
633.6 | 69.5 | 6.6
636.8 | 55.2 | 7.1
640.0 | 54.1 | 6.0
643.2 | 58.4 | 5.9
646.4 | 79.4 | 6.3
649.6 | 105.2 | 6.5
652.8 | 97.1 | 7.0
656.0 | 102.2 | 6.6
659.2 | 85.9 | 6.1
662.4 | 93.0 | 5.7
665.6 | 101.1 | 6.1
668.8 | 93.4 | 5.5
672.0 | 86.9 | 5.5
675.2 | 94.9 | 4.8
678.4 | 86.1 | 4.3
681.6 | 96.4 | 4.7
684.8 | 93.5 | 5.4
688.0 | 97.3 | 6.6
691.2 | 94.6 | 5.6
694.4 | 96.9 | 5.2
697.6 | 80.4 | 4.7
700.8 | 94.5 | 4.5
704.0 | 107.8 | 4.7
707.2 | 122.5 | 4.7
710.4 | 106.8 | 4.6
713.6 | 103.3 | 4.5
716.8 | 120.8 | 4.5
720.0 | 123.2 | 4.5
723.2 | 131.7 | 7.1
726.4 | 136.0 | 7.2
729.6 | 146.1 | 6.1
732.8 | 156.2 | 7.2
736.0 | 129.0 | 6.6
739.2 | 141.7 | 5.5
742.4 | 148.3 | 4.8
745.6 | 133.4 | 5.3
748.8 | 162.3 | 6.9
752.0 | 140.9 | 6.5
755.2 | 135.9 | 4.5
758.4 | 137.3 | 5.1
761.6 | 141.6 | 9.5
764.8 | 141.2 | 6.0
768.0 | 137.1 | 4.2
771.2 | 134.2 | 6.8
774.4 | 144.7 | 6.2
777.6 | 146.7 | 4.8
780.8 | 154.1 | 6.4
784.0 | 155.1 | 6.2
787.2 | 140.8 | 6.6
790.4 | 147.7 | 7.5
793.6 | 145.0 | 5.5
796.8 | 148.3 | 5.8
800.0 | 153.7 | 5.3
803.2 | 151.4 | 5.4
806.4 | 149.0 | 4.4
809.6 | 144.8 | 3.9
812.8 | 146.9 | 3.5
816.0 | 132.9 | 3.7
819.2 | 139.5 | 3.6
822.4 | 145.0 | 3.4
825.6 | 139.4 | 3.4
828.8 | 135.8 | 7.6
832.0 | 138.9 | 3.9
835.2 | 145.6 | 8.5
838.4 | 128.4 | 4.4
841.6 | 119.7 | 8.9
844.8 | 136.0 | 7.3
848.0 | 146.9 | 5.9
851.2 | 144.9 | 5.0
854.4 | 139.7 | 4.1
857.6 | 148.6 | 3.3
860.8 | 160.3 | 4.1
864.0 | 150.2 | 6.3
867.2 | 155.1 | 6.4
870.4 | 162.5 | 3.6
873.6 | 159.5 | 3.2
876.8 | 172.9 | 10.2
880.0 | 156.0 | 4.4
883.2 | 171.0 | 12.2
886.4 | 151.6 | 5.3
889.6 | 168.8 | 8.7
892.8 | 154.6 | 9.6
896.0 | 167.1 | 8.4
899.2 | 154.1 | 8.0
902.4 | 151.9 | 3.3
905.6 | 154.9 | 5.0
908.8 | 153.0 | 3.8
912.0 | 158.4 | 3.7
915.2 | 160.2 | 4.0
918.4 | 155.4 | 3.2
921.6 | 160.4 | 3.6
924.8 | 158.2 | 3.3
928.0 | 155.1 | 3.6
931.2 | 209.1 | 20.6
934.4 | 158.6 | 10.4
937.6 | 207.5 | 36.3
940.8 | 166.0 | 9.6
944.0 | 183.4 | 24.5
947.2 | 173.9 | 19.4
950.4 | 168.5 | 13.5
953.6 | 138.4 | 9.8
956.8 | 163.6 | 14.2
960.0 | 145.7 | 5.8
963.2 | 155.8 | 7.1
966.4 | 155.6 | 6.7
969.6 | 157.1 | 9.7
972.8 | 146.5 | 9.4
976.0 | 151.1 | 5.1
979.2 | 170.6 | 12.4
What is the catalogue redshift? 0.62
